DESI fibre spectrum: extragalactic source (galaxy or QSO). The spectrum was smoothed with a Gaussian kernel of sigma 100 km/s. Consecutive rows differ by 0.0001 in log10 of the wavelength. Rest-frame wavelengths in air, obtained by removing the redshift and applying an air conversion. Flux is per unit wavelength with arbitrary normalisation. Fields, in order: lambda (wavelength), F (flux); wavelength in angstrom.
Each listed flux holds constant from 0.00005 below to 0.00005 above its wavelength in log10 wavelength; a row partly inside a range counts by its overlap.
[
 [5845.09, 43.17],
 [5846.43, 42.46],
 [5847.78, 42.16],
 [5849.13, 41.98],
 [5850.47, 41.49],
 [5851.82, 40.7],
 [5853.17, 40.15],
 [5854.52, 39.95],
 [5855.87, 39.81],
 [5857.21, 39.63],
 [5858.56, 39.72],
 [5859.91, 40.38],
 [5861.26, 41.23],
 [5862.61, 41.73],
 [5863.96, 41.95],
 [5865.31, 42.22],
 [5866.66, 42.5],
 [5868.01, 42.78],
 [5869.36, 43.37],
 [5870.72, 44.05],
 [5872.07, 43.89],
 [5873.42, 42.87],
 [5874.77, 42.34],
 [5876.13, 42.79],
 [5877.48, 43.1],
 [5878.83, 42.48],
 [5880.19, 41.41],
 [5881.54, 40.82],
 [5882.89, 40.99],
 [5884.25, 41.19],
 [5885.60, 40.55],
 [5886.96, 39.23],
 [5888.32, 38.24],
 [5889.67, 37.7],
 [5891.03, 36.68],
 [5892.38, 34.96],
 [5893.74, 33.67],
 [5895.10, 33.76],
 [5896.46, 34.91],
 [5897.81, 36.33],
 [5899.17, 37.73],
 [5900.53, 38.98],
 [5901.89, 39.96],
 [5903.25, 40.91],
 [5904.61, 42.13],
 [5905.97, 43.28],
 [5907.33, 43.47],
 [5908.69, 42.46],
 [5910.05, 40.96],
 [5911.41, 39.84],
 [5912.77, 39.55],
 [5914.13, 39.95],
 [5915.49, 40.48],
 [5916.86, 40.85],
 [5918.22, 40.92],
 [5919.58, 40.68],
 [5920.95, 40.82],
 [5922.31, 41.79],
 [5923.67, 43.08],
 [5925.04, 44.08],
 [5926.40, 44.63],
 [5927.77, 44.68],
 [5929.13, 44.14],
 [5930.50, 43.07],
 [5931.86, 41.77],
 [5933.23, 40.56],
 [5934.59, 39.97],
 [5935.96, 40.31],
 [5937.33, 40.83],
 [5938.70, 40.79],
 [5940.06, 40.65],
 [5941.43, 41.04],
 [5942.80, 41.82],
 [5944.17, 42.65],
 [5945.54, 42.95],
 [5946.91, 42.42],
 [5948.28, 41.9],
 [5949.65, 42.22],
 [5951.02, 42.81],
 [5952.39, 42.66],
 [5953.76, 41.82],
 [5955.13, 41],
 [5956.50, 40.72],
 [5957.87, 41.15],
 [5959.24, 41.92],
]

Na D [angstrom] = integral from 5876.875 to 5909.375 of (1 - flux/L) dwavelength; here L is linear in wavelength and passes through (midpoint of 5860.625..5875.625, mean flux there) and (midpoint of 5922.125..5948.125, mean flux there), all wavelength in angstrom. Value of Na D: 2.4 angstrom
